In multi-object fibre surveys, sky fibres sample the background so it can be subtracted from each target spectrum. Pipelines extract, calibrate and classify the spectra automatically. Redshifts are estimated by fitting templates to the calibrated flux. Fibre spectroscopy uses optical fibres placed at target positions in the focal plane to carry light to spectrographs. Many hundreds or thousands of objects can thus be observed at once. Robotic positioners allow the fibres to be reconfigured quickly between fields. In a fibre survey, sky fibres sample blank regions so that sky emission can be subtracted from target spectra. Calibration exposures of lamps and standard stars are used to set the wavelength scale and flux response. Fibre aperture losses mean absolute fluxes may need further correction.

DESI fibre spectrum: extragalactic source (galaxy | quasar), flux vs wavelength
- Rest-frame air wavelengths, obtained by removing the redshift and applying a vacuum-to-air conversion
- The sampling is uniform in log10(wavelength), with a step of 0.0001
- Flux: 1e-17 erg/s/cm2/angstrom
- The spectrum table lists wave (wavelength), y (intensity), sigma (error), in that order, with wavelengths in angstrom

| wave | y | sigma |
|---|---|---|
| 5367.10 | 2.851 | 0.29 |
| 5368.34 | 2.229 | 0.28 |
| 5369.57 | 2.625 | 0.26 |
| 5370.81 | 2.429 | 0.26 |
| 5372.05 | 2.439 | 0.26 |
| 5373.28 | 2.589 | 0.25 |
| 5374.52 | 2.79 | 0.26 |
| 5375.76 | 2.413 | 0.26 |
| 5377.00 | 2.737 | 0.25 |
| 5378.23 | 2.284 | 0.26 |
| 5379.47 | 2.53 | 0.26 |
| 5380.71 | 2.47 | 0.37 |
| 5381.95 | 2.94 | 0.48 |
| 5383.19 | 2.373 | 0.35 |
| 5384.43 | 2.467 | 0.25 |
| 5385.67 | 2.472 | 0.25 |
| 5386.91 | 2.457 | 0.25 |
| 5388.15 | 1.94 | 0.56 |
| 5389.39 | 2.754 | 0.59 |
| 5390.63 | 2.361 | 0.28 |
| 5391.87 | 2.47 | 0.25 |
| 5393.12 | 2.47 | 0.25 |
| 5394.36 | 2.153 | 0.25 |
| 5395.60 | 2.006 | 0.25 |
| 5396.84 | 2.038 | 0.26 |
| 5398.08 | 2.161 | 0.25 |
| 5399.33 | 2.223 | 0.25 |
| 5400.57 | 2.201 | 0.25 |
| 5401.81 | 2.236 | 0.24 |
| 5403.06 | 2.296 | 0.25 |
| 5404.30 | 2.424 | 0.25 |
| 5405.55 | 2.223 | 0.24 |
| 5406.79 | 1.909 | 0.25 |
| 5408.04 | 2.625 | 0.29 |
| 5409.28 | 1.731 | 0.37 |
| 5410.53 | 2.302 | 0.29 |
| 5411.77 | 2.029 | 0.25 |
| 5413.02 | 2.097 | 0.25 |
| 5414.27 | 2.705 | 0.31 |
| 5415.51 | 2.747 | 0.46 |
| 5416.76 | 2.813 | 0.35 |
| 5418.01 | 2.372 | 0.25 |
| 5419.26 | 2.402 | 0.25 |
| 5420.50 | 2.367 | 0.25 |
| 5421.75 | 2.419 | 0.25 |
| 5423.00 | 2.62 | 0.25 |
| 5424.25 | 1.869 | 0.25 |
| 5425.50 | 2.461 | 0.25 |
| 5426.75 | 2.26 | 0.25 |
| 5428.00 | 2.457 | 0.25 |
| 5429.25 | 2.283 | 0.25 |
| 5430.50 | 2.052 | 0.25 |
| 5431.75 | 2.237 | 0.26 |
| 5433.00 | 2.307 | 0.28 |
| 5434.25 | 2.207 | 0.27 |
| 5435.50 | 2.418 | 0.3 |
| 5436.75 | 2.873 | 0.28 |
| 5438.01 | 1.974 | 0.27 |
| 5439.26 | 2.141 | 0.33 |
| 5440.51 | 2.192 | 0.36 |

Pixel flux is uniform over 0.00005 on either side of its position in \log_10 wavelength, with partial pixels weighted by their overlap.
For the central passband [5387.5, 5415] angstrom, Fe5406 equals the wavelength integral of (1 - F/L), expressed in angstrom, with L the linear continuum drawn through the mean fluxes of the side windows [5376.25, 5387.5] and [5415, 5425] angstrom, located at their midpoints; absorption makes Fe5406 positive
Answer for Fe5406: 2.7 angstrom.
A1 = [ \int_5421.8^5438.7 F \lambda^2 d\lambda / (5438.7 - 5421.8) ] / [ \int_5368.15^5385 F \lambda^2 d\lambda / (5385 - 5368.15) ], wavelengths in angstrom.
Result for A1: 0.93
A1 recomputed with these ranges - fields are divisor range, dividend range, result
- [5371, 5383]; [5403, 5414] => 0.86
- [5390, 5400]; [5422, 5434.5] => 1.03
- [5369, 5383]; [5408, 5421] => 0.94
